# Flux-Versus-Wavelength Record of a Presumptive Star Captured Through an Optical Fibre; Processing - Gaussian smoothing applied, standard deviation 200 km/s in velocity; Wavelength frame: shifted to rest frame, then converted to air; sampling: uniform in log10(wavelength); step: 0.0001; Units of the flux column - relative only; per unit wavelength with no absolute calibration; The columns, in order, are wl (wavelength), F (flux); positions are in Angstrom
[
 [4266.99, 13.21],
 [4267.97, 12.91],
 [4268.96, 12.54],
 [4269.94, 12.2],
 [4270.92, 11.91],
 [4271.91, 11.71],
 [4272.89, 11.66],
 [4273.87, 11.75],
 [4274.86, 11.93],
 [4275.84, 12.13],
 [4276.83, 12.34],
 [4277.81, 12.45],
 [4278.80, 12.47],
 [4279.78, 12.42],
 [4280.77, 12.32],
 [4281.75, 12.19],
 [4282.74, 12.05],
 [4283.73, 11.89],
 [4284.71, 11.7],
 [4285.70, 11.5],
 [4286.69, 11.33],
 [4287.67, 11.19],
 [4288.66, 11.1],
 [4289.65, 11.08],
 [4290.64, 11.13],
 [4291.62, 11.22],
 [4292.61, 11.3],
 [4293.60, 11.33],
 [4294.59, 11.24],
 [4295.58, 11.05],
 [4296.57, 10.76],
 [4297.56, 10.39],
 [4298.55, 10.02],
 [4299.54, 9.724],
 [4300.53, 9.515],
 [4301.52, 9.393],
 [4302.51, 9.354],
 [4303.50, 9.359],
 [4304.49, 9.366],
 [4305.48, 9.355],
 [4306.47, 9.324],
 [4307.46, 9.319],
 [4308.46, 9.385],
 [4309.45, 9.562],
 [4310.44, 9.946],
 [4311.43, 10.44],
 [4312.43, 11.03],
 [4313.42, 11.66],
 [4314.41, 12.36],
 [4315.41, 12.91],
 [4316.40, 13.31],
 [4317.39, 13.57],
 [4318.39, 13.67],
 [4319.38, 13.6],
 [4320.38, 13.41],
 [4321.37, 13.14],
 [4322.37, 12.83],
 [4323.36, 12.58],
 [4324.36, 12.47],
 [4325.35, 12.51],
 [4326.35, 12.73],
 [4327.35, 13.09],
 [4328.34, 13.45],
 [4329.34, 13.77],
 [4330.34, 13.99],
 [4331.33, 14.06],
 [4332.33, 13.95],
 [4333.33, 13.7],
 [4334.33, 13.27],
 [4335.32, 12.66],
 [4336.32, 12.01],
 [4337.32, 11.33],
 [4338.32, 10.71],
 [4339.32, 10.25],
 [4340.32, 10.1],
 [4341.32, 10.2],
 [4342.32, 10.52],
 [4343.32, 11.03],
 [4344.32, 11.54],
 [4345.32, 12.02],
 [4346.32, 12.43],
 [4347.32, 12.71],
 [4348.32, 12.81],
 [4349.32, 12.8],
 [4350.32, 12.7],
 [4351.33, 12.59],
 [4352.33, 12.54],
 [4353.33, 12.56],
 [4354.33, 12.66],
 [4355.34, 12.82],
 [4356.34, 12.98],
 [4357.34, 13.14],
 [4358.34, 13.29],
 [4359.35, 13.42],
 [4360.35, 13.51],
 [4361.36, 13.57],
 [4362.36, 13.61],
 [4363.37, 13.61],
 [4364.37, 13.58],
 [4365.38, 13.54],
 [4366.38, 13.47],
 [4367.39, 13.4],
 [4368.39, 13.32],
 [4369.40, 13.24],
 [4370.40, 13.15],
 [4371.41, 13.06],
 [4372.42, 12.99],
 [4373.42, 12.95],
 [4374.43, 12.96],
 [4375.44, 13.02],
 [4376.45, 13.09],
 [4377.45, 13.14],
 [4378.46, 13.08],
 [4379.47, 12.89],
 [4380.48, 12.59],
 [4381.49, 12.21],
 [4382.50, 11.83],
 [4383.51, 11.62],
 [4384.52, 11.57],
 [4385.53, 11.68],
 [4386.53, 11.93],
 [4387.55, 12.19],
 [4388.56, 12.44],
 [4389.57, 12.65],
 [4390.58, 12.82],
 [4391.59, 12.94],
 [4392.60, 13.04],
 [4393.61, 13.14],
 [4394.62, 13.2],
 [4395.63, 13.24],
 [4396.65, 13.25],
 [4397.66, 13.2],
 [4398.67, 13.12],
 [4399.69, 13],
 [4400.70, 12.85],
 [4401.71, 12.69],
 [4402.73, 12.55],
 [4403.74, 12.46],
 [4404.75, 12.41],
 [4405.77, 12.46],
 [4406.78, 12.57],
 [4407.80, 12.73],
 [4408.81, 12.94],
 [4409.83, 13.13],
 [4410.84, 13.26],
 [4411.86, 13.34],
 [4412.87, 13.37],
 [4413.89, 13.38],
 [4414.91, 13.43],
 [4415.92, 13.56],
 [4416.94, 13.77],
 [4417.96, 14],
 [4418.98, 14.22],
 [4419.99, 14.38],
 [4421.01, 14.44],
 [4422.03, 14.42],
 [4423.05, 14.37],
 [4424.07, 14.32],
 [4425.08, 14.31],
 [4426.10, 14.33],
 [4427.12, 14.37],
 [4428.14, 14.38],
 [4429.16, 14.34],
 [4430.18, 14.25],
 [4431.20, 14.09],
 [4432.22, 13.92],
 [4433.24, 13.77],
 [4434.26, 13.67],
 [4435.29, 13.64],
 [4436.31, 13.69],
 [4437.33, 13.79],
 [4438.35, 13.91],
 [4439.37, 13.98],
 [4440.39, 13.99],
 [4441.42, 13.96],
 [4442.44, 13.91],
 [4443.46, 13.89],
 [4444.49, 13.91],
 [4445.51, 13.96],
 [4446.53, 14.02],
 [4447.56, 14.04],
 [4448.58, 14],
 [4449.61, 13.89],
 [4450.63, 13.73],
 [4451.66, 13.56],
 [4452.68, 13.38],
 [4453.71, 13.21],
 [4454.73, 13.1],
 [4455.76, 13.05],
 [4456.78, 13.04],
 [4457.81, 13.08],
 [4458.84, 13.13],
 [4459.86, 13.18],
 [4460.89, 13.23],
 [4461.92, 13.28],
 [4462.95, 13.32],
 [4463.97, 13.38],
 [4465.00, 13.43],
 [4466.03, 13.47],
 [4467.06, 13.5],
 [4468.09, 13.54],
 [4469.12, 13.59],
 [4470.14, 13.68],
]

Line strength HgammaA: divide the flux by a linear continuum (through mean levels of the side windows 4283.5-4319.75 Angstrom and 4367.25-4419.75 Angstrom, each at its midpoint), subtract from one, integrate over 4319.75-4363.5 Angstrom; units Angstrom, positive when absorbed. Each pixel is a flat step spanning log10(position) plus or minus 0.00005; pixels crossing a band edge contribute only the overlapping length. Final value -3.1 Angstrom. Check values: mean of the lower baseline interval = 10.9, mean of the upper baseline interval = 12.9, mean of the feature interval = 12.6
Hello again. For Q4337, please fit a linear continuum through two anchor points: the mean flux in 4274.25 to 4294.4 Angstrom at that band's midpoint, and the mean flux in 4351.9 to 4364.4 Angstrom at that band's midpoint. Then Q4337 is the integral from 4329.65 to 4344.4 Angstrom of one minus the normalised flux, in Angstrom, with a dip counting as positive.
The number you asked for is 0.9 Angstrom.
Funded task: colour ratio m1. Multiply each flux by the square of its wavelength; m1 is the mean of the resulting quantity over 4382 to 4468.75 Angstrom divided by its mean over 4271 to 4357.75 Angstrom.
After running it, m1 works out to 1.20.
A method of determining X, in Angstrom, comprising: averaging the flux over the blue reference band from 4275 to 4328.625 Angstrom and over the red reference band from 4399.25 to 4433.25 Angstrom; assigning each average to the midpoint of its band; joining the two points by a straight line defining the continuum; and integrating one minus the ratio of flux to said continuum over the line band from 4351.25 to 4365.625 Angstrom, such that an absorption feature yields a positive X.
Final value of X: -0.8 Angstrom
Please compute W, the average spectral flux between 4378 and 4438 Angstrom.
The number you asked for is 13.2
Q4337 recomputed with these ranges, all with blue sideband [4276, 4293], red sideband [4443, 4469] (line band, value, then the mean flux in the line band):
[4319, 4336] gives -1.5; 13.2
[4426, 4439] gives -0.7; 14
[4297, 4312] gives 2.9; 9.64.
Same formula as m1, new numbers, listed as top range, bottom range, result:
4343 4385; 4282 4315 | 1.25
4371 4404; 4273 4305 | 1.19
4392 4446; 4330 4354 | 1.16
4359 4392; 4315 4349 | 1.05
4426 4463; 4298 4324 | 1.31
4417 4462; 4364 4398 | 1.11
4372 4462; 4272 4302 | 1.25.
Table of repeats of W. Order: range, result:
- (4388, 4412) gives 12.9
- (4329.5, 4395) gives 12.6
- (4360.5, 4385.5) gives 13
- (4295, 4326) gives 11.1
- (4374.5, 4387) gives 12.4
